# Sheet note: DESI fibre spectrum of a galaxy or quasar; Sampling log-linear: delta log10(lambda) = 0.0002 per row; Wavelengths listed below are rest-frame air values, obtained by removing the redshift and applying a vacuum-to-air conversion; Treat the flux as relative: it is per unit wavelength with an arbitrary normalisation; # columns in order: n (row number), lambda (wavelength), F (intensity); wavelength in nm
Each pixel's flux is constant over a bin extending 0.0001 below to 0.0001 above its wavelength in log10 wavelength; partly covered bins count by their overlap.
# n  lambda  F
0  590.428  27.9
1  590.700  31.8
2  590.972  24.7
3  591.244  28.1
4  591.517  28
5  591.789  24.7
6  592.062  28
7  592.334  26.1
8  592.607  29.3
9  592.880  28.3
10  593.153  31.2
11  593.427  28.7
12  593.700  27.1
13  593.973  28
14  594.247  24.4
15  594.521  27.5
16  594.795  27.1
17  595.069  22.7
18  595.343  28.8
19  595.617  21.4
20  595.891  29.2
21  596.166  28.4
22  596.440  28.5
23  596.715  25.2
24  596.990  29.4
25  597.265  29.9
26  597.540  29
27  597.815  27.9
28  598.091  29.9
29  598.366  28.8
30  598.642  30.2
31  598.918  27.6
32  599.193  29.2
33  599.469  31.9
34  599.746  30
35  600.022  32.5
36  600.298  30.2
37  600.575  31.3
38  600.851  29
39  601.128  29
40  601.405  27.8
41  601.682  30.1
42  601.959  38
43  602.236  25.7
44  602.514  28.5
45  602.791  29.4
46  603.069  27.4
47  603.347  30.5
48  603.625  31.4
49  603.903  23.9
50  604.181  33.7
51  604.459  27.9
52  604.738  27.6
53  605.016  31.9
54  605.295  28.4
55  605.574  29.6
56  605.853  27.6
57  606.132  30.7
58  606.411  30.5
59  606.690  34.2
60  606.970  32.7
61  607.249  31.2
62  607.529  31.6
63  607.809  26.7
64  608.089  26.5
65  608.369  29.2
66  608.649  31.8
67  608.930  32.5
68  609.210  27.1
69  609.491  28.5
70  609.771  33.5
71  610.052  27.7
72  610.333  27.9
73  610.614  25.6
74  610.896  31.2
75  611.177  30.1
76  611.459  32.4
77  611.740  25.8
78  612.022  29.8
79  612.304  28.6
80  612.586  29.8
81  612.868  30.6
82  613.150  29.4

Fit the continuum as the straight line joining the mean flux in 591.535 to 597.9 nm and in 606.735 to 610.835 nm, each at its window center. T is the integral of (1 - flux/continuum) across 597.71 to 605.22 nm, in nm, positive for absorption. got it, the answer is -0.32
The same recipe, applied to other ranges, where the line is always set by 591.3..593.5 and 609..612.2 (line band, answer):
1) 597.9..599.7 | -0.074 nm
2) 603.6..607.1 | -0.139 nm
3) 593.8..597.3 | 0.165 nm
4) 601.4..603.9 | -0.088 nm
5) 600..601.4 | -0.072 nm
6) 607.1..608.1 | -0.014 nm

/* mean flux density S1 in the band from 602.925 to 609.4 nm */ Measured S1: 29.8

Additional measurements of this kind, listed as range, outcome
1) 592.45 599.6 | 28.1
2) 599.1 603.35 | 30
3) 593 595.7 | 26.8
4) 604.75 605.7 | 29.7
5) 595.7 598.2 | 28.4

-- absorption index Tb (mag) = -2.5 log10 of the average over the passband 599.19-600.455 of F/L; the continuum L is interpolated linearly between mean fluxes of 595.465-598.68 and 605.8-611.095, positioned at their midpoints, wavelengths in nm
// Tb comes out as -0.09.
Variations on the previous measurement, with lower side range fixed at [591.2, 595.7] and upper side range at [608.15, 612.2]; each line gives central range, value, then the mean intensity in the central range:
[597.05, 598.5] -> -0.06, 29.1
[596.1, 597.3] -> -0.02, 28.1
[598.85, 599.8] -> -0.07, 29.8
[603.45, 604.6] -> -0.03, 29.3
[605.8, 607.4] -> -0.09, 31.4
